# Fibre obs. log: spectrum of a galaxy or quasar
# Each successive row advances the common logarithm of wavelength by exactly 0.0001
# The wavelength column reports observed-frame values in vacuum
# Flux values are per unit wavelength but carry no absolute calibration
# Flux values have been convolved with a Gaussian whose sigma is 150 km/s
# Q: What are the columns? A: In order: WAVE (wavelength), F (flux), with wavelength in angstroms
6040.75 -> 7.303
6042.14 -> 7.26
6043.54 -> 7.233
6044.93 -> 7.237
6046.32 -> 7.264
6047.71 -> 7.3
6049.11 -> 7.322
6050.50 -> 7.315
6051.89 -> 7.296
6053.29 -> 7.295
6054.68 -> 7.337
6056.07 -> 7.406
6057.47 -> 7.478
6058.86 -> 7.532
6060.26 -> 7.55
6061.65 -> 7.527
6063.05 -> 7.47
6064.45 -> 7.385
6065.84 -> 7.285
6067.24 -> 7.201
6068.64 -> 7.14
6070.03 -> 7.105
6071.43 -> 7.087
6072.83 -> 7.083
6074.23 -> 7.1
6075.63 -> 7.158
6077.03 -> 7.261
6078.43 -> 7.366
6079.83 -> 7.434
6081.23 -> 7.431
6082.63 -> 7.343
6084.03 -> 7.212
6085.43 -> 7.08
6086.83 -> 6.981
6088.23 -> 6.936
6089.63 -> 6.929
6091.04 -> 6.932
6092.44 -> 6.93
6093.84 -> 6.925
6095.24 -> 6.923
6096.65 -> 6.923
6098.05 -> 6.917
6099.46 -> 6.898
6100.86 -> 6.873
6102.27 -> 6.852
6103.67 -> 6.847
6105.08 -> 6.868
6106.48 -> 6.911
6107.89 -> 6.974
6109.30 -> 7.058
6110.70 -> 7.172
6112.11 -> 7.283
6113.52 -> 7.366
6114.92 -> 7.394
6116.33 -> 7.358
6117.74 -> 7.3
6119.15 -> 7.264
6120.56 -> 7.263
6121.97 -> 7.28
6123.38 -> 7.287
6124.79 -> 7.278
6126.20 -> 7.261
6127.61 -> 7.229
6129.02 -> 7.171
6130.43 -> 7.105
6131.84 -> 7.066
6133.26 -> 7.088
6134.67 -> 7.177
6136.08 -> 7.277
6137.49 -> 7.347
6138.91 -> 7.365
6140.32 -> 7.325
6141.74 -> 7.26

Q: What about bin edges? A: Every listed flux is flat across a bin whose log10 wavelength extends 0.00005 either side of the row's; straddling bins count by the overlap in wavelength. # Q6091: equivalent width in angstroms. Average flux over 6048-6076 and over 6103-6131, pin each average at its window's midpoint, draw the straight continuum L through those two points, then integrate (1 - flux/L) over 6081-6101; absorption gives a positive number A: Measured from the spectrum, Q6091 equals 0.6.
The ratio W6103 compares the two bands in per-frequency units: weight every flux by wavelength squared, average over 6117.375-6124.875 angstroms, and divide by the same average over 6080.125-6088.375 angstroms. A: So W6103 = 1.0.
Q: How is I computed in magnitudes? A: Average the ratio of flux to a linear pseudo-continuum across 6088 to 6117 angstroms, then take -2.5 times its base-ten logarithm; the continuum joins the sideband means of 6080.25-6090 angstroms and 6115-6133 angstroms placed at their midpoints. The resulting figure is 0.03 mag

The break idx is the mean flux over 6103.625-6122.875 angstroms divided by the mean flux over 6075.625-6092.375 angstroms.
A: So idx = 1.00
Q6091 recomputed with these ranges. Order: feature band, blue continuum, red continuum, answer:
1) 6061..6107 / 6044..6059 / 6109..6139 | 1.2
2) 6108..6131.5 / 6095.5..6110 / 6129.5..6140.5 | -0.6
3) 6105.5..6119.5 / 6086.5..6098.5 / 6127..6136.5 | -0.3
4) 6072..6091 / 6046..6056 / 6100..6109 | -0.3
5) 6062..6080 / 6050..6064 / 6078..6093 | 0.1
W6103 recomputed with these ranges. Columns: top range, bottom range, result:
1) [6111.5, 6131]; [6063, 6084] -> 1.02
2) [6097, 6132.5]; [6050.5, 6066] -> 0.98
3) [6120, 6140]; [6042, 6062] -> 1.01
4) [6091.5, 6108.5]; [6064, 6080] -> 0.97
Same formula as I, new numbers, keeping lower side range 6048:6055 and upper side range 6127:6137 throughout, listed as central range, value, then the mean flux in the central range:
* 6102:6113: 0.03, 7.01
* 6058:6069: -0.02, 7.39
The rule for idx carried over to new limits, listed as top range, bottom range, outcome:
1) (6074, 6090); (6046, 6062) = 0.97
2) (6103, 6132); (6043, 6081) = 0.98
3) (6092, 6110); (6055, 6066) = 0.93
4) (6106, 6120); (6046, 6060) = 0.98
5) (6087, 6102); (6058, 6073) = 0.95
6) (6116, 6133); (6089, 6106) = 1.05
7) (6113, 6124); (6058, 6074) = 1.00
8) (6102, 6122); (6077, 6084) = 0.97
